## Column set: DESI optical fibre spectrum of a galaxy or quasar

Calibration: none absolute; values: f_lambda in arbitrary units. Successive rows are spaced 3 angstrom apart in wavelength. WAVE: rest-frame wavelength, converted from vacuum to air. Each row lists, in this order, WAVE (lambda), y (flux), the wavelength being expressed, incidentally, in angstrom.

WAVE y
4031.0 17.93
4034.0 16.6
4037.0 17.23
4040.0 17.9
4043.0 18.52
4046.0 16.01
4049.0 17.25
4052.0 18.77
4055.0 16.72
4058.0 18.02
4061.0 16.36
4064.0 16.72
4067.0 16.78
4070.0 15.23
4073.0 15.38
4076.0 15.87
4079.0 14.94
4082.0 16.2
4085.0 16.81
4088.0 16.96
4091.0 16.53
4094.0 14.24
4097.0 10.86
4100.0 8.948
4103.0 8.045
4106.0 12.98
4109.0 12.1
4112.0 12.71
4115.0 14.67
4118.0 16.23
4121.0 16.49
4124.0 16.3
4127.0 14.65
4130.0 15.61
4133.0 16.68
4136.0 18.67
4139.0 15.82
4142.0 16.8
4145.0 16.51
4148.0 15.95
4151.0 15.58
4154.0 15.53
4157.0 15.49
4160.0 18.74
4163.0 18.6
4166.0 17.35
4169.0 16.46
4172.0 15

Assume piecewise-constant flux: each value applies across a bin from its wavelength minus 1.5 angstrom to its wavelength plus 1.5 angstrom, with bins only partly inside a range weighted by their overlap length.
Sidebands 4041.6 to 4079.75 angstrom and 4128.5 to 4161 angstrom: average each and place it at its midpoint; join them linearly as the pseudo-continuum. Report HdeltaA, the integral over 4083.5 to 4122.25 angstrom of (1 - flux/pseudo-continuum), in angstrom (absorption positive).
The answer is 6.9 angstrom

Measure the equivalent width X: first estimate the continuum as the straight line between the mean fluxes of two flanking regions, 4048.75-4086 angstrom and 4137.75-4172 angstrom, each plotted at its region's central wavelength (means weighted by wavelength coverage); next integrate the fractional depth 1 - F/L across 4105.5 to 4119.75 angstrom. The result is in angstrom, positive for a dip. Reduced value 2.32 angstrom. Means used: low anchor 16.5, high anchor 16.6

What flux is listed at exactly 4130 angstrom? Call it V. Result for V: 15.61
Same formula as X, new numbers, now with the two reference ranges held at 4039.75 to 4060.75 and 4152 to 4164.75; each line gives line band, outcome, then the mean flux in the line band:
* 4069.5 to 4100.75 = 4.5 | 14.8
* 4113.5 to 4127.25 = 1.2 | 15.8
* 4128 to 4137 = 0.2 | 16.8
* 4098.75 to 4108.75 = 4.0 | 10.3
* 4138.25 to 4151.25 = 0.7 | 16.2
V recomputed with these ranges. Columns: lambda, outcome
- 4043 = 18.52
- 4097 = 10.86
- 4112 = 12.71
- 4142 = 16.8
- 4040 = 17.9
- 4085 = 16.81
